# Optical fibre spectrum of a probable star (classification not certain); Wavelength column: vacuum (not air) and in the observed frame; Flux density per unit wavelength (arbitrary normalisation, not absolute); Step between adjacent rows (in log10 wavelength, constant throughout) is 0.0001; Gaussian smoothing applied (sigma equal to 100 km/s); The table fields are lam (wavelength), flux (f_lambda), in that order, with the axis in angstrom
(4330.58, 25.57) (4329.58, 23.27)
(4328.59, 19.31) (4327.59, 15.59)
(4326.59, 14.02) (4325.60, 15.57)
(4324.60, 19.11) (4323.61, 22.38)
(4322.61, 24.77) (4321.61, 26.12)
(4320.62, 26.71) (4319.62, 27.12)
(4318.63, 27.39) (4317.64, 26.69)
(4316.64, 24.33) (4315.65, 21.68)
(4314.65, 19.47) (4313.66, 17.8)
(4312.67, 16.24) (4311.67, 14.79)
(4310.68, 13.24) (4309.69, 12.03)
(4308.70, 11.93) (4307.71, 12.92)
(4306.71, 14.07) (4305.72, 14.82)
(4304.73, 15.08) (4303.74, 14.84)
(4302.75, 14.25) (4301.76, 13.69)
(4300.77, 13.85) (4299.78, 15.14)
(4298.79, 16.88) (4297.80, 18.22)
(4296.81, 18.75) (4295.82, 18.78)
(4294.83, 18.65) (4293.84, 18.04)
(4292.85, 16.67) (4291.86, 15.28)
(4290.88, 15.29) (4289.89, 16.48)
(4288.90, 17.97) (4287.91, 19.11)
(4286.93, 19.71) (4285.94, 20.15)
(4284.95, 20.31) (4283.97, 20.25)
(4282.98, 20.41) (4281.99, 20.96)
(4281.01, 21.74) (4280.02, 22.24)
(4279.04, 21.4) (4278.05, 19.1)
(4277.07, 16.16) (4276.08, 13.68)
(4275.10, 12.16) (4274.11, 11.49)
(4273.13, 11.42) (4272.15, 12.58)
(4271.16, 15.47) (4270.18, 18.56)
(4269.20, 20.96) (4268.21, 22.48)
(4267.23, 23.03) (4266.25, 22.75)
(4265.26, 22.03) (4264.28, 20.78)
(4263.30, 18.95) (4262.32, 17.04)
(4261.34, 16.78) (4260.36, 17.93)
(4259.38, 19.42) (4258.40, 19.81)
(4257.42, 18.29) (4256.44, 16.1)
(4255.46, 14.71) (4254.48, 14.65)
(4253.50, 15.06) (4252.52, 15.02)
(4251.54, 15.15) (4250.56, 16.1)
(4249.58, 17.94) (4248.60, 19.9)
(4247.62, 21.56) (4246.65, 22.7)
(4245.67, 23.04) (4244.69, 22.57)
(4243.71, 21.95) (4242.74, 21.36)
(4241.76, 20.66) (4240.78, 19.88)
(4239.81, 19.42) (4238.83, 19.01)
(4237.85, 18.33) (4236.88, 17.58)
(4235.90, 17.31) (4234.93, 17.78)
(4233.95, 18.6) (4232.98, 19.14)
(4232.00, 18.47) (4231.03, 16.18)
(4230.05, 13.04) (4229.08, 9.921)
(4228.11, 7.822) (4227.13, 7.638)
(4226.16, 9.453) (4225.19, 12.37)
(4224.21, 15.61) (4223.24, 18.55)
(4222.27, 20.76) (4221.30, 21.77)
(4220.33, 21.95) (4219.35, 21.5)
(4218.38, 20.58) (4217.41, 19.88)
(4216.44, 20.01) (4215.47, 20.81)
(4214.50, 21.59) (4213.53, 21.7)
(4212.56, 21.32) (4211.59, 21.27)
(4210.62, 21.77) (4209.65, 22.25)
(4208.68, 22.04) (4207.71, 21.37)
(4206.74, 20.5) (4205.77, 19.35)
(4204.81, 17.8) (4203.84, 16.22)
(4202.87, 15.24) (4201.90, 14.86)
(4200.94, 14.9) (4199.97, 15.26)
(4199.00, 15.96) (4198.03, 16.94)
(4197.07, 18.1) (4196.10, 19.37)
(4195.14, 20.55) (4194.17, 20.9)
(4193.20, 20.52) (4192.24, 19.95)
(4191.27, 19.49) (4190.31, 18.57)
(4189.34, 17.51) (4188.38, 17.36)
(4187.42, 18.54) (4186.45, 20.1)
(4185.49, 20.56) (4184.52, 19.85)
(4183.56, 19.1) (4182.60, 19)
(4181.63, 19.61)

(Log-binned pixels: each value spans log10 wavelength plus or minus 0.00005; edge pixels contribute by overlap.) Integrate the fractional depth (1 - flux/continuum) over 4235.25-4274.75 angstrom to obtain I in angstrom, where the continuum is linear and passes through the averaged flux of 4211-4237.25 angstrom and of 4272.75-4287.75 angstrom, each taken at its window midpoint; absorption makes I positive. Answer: -1.33 angstrom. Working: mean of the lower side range 17.5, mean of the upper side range 18.2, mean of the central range 18.5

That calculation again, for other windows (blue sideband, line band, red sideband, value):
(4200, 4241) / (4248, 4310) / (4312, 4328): 8.5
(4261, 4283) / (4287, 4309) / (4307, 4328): 3.4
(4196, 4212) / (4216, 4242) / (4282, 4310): 1.2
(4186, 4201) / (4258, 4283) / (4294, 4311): -3.5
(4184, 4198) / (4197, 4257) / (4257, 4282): 2.5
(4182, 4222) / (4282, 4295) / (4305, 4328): 0.5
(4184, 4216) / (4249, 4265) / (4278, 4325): 1.4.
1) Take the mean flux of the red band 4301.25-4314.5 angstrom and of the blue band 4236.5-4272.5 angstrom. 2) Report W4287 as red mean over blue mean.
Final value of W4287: 0.8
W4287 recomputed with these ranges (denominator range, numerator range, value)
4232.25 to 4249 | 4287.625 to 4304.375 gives 0.83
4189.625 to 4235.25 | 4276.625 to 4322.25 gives 1.02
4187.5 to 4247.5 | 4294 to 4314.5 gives 0.83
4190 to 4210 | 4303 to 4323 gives 1.03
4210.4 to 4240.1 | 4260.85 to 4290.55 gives 1.04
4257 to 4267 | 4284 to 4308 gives 0.86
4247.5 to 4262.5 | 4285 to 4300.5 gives 1.03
